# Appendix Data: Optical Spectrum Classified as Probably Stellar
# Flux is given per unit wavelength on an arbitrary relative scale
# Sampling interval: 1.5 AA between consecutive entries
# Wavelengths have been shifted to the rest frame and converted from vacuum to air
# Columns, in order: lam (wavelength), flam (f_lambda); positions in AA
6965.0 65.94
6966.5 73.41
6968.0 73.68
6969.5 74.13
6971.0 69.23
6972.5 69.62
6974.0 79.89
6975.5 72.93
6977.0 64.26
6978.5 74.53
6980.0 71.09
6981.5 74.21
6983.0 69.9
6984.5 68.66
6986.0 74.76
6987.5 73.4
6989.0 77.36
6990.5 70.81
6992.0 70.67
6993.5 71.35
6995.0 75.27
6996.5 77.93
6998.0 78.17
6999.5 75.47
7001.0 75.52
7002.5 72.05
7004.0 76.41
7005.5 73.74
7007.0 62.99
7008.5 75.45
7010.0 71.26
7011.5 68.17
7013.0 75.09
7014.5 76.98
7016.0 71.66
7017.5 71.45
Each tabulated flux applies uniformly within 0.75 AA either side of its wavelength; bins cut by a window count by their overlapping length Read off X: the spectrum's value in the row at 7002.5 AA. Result 72.05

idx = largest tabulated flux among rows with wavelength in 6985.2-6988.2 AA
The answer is 74.76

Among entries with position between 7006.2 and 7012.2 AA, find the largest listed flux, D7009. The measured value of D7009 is 75.45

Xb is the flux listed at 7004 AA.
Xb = 76.41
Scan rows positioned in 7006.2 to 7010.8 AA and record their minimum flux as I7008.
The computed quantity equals 62.99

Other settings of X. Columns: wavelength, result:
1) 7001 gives 75.52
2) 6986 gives 74.76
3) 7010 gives 71.26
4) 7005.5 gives 73.74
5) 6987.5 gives 73.4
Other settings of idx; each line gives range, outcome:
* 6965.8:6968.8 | 73.68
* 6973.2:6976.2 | 79.89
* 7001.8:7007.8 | 76.41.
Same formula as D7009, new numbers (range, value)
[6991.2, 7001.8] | 78.17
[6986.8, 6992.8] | 77.36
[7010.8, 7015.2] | 76.98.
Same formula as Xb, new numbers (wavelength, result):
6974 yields 79.89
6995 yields 75.27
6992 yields 70.67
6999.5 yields 75.47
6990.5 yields 70.81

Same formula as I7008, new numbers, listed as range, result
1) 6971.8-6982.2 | 64.26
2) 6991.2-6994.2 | 70.67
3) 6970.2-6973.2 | 69.23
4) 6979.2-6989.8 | 68.66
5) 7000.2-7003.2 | 72.05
